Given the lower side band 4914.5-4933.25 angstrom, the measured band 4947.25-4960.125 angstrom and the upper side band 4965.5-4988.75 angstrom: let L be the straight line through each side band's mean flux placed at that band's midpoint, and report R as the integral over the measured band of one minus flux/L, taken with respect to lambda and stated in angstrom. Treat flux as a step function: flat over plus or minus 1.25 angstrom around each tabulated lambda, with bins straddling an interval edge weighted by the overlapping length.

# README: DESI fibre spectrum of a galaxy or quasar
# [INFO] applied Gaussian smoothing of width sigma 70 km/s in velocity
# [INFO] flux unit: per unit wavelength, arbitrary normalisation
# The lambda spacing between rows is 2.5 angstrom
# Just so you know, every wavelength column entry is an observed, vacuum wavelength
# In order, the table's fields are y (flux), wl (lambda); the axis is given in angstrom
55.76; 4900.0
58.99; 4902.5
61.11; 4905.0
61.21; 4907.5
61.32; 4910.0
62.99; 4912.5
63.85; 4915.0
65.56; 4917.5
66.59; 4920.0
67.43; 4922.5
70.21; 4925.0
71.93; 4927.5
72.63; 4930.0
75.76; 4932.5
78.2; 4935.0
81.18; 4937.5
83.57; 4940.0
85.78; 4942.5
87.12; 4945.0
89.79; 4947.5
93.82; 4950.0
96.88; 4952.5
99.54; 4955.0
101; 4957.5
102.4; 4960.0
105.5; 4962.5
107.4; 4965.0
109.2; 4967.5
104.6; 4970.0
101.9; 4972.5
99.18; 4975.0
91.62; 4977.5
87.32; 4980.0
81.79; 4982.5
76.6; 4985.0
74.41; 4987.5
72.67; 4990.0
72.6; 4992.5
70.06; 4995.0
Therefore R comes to -2.37 angstrom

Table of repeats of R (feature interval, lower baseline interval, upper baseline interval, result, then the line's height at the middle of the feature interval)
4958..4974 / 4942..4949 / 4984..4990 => -4.6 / 81.5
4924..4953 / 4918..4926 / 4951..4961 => 0.5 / 83.3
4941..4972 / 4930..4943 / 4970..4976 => -2.3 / 91.7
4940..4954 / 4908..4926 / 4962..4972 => 0.0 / 89.9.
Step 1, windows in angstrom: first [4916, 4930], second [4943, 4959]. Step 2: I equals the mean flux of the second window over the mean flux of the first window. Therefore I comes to 1.38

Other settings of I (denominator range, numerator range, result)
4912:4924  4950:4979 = 1.55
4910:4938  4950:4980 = 1.44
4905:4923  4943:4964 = 1.52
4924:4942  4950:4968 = 1.33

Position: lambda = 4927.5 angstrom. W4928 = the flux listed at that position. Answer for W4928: 71.93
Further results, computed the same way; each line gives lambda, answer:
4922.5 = 67.43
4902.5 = 58.99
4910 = 61.32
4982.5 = 81.79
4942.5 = 85.78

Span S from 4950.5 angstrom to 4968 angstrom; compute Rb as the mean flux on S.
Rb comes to 102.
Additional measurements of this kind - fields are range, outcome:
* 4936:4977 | 96.6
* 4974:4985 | 88.2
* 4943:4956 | 92.9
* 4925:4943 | 77.6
